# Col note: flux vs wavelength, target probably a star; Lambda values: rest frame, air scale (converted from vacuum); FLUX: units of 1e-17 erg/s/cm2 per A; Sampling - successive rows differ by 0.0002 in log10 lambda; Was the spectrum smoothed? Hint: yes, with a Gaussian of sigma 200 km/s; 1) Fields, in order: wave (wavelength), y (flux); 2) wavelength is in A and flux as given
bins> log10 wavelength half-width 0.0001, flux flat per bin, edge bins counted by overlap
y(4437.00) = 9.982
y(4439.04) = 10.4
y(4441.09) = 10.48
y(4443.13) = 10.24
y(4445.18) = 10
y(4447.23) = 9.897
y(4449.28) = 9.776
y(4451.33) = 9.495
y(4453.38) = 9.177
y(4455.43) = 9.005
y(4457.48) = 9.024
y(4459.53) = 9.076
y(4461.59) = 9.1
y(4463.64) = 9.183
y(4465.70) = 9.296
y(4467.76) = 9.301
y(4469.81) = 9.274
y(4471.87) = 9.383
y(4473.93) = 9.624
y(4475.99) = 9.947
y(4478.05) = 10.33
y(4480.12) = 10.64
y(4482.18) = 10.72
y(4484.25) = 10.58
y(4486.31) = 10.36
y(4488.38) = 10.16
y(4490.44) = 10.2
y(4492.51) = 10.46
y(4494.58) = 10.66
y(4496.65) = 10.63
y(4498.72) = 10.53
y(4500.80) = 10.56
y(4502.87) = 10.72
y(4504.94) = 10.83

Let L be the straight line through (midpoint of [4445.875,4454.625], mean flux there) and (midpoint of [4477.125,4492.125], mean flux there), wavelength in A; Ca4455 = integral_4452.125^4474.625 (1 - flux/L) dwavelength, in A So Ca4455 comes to 1.6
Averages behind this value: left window 9.58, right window 10.4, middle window 9.22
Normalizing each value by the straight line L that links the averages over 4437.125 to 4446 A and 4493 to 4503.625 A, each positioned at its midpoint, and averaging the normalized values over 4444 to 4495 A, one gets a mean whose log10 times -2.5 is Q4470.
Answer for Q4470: 0.07 mag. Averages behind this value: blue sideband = 10.3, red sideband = 10.6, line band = 9.78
